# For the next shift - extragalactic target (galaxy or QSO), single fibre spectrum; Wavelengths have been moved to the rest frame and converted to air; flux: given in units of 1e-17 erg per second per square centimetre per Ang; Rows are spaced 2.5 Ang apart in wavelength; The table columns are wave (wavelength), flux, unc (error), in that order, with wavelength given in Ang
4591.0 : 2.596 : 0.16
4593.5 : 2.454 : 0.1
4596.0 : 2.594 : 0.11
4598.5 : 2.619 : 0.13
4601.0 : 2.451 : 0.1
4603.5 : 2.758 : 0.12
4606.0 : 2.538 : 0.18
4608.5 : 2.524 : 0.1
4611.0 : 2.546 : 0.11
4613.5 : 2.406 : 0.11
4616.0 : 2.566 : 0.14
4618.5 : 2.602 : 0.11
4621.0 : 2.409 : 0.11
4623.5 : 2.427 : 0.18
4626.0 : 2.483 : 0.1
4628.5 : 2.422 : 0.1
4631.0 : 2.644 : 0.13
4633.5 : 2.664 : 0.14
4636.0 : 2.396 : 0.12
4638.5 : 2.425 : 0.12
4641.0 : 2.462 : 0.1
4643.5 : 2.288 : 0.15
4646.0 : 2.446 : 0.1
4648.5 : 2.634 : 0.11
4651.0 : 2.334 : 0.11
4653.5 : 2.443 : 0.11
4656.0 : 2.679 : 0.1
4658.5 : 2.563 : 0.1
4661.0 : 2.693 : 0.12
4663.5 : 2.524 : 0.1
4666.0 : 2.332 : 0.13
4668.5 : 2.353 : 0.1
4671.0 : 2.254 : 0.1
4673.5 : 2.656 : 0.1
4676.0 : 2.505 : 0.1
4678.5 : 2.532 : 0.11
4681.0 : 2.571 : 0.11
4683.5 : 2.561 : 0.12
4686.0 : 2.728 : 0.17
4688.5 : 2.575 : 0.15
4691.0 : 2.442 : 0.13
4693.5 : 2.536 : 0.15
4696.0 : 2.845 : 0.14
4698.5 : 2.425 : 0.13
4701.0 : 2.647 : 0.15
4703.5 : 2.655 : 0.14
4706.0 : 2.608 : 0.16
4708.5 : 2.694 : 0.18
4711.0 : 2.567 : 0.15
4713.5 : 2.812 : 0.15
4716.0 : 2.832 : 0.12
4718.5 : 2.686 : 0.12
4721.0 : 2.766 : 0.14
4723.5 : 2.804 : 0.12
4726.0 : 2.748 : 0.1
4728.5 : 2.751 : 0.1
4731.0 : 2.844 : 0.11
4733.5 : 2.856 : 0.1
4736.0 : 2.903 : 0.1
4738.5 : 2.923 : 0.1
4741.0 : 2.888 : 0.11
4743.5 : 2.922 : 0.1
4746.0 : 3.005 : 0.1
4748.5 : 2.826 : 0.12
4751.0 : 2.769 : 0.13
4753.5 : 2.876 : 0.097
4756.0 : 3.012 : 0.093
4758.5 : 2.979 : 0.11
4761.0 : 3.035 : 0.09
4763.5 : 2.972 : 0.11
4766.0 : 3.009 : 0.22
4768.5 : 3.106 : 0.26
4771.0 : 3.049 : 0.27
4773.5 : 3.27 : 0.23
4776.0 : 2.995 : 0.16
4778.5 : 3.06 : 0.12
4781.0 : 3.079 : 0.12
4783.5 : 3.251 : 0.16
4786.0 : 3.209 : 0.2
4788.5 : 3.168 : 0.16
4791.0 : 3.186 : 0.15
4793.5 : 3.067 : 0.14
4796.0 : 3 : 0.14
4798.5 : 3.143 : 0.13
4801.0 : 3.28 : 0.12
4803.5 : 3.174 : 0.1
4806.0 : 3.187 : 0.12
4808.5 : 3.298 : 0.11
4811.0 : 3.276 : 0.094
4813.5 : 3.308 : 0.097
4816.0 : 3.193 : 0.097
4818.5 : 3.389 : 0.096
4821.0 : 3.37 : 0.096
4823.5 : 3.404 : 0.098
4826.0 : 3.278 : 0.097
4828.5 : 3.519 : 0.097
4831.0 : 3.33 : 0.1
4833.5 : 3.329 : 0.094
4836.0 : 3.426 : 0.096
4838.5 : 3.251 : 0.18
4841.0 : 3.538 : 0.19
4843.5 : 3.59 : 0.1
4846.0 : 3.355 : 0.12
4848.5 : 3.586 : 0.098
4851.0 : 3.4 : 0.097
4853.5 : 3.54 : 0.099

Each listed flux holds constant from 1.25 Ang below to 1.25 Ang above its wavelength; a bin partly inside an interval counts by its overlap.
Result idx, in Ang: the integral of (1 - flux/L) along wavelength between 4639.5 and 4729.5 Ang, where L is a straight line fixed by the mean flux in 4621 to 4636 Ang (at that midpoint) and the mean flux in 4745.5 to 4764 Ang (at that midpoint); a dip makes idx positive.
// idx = 3.8 Ang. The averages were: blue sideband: 2.51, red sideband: 2.93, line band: 2.58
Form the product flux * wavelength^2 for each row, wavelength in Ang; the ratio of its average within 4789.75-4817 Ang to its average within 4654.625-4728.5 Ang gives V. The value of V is 1.3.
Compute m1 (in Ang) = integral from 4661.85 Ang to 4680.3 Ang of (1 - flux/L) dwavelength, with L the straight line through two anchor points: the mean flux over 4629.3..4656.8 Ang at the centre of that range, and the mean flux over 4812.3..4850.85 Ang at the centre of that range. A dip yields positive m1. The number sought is 1.1 Ang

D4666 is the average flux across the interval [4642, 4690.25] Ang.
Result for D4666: 2.51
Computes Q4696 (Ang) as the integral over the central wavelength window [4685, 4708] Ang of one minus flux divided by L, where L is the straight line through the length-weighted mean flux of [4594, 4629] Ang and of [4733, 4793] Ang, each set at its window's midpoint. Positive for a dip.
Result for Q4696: 1.6 Ang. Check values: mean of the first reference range 2.53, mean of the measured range 2.61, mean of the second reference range 3.02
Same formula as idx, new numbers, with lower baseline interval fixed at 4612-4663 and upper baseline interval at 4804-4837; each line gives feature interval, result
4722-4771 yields 1.4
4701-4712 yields 0.7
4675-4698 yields 1.2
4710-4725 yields 0.6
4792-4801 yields 0.3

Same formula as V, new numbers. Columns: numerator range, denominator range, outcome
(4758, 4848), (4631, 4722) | 1.33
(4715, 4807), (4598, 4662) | 1.26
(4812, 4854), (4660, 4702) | 1.43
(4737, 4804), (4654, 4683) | 1.26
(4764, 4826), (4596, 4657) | 1.36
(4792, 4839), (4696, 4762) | 1.21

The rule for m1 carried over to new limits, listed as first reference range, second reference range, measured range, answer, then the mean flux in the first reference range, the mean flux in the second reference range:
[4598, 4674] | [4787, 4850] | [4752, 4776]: 0.3 Ang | 2.5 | 3.31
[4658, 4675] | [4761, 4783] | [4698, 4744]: 0.5 Ang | 2.48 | 3.07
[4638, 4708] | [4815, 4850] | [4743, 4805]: 0.4 Ang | 2.53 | 3.4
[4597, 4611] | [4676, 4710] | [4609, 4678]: 2.6 Ang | 2.58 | 2.6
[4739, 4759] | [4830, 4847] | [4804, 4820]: -0.1 Ang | 2.91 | 3.4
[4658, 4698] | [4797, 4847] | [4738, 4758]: 0.1 Ang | 2.54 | 3.33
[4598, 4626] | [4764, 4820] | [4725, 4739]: 0.6 Ang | 2.53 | 3.17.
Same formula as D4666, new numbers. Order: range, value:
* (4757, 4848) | 3.23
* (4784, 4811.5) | 3.18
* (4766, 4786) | 3.11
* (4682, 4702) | 2.59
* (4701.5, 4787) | 2.9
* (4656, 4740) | 2.64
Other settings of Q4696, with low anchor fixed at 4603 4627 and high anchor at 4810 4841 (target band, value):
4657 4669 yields 0.9 Ang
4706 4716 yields 0.7 Ang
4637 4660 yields 1.5 Ang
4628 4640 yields 0.4 Ang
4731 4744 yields 0.5 Ang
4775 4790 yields 0.2 Ang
